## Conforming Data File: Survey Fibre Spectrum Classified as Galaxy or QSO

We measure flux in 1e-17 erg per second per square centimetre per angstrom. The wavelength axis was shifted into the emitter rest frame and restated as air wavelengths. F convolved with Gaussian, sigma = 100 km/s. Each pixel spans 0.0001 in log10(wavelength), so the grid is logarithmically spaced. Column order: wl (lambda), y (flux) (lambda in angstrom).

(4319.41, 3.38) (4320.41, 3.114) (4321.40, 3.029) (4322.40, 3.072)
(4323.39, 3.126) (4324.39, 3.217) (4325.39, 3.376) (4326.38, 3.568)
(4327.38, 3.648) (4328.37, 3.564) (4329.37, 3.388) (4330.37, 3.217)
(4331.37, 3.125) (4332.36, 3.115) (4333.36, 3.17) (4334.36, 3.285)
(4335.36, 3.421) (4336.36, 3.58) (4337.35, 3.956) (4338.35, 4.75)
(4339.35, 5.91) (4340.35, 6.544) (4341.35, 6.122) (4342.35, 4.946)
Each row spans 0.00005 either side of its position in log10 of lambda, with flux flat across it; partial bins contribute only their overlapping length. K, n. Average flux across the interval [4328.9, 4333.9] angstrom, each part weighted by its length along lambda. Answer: 3.2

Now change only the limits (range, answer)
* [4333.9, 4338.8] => 3.8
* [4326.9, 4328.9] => 3.61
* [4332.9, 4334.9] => 3.23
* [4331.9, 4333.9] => 3.14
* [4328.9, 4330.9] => 3.29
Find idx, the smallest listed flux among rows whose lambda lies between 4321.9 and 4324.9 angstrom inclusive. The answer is 3.072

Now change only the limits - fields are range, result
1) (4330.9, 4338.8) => 3.115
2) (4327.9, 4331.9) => 3.125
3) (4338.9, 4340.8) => 5.91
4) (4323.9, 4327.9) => 3.217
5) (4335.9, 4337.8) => 3.58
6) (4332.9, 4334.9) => 3.17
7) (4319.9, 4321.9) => 3.029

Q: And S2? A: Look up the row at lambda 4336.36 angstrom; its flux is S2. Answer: 3.58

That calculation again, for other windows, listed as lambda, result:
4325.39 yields 3.376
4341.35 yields 6.122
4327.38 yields 3.648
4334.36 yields 3.285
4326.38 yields 3.568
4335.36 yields 3.421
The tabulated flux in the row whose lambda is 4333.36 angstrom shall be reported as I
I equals 3.17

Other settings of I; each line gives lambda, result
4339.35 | 5.91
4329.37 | 3.388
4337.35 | 3.956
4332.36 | 3.115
